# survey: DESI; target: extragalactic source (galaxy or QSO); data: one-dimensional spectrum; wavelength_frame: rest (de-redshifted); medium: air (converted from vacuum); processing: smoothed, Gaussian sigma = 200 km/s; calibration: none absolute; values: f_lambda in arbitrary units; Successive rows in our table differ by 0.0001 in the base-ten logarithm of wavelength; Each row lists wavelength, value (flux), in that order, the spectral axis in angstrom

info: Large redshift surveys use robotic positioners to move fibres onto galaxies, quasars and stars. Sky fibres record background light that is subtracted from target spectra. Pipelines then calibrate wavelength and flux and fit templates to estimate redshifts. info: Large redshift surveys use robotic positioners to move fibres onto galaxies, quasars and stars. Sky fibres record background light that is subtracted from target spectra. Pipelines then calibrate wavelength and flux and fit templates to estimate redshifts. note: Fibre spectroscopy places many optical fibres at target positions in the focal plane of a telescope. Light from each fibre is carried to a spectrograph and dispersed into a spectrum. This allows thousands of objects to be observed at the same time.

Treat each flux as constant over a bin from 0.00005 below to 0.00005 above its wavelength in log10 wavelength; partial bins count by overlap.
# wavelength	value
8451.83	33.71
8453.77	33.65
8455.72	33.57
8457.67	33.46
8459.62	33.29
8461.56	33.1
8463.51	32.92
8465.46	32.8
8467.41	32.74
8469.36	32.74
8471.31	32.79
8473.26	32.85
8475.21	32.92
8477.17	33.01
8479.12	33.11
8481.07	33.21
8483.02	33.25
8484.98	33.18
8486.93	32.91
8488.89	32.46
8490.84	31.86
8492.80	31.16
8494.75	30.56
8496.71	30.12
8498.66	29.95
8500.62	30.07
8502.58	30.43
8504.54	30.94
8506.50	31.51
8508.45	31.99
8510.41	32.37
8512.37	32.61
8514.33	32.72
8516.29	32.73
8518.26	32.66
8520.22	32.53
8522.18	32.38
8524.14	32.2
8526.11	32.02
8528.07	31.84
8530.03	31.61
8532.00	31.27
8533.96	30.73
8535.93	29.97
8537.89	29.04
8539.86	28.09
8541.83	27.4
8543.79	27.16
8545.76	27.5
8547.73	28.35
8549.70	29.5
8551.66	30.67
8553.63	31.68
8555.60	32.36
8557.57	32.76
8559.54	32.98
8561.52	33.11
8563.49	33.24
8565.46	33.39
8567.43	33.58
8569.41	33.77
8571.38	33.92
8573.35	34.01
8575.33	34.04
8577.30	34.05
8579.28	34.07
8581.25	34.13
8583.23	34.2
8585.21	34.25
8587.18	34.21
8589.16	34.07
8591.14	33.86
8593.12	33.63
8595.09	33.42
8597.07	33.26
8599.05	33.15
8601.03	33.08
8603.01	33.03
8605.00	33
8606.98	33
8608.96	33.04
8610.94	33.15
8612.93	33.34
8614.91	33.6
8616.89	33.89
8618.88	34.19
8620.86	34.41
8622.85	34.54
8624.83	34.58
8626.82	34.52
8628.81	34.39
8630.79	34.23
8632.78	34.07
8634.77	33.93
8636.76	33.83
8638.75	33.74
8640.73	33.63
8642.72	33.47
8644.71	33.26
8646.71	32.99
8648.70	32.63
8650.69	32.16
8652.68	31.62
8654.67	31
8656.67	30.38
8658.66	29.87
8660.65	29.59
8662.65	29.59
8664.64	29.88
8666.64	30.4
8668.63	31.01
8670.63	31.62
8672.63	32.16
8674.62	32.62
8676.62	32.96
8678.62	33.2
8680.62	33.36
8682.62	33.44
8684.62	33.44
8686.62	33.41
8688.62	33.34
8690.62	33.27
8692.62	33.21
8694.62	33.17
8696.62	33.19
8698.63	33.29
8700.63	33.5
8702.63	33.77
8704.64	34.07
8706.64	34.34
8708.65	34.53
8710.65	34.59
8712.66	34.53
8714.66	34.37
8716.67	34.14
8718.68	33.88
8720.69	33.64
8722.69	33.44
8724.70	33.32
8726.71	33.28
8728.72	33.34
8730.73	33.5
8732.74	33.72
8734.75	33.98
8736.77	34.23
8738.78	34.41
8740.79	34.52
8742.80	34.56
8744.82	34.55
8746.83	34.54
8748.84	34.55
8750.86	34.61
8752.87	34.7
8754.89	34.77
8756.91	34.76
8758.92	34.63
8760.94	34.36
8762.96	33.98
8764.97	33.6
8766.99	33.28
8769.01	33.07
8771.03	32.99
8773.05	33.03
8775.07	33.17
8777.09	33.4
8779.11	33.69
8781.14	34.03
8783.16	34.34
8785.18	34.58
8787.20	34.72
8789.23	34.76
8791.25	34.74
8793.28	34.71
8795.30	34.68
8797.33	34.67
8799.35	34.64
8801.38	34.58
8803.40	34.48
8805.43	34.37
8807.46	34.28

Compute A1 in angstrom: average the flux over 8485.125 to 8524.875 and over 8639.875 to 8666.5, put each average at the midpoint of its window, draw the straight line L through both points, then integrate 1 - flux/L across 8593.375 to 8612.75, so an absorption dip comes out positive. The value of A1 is -1.0 angstrom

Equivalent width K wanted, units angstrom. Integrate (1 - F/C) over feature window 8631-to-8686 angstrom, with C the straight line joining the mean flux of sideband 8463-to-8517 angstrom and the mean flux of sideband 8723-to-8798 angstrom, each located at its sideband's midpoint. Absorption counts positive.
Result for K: 1.81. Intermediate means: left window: 32.1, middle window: 32.2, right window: 34.1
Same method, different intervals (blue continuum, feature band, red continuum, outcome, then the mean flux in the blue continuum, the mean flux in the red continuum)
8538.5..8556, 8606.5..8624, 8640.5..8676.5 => -1.79 angstrom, 29.1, 31.5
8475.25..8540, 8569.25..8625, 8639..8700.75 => -2.99 angstrom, 31.7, 32.3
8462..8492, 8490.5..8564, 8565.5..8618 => 4.77 angstrom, 32.8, 33.6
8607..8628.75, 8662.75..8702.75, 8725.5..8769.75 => 1.65 angstrom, 33.9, 34.1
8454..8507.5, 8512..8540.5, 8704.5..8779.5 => 0.93 angstrom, 32.3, 34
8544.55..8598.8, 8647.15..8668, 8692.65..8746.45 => 1.68 angstrom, 32.9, 33.9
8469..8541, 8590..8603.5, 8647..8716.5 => -0.49 angstrom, 31.8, 32.6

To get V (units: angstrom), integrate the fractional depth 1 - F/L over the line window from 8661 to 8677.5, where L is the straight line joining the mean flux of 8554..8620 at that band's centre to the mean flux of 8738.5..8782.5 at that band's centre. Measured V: 1.3 angstrom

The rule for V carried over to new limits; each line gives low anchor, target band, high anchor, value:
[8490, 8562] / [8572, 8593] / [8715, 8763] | -1.49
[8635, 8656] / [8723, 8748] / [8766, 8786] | -0.50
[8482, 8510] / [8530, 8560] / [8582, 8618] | 2.29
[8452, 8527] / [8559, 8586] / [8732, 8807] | -0.71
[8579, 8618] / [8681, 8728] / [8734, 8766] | 0.65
